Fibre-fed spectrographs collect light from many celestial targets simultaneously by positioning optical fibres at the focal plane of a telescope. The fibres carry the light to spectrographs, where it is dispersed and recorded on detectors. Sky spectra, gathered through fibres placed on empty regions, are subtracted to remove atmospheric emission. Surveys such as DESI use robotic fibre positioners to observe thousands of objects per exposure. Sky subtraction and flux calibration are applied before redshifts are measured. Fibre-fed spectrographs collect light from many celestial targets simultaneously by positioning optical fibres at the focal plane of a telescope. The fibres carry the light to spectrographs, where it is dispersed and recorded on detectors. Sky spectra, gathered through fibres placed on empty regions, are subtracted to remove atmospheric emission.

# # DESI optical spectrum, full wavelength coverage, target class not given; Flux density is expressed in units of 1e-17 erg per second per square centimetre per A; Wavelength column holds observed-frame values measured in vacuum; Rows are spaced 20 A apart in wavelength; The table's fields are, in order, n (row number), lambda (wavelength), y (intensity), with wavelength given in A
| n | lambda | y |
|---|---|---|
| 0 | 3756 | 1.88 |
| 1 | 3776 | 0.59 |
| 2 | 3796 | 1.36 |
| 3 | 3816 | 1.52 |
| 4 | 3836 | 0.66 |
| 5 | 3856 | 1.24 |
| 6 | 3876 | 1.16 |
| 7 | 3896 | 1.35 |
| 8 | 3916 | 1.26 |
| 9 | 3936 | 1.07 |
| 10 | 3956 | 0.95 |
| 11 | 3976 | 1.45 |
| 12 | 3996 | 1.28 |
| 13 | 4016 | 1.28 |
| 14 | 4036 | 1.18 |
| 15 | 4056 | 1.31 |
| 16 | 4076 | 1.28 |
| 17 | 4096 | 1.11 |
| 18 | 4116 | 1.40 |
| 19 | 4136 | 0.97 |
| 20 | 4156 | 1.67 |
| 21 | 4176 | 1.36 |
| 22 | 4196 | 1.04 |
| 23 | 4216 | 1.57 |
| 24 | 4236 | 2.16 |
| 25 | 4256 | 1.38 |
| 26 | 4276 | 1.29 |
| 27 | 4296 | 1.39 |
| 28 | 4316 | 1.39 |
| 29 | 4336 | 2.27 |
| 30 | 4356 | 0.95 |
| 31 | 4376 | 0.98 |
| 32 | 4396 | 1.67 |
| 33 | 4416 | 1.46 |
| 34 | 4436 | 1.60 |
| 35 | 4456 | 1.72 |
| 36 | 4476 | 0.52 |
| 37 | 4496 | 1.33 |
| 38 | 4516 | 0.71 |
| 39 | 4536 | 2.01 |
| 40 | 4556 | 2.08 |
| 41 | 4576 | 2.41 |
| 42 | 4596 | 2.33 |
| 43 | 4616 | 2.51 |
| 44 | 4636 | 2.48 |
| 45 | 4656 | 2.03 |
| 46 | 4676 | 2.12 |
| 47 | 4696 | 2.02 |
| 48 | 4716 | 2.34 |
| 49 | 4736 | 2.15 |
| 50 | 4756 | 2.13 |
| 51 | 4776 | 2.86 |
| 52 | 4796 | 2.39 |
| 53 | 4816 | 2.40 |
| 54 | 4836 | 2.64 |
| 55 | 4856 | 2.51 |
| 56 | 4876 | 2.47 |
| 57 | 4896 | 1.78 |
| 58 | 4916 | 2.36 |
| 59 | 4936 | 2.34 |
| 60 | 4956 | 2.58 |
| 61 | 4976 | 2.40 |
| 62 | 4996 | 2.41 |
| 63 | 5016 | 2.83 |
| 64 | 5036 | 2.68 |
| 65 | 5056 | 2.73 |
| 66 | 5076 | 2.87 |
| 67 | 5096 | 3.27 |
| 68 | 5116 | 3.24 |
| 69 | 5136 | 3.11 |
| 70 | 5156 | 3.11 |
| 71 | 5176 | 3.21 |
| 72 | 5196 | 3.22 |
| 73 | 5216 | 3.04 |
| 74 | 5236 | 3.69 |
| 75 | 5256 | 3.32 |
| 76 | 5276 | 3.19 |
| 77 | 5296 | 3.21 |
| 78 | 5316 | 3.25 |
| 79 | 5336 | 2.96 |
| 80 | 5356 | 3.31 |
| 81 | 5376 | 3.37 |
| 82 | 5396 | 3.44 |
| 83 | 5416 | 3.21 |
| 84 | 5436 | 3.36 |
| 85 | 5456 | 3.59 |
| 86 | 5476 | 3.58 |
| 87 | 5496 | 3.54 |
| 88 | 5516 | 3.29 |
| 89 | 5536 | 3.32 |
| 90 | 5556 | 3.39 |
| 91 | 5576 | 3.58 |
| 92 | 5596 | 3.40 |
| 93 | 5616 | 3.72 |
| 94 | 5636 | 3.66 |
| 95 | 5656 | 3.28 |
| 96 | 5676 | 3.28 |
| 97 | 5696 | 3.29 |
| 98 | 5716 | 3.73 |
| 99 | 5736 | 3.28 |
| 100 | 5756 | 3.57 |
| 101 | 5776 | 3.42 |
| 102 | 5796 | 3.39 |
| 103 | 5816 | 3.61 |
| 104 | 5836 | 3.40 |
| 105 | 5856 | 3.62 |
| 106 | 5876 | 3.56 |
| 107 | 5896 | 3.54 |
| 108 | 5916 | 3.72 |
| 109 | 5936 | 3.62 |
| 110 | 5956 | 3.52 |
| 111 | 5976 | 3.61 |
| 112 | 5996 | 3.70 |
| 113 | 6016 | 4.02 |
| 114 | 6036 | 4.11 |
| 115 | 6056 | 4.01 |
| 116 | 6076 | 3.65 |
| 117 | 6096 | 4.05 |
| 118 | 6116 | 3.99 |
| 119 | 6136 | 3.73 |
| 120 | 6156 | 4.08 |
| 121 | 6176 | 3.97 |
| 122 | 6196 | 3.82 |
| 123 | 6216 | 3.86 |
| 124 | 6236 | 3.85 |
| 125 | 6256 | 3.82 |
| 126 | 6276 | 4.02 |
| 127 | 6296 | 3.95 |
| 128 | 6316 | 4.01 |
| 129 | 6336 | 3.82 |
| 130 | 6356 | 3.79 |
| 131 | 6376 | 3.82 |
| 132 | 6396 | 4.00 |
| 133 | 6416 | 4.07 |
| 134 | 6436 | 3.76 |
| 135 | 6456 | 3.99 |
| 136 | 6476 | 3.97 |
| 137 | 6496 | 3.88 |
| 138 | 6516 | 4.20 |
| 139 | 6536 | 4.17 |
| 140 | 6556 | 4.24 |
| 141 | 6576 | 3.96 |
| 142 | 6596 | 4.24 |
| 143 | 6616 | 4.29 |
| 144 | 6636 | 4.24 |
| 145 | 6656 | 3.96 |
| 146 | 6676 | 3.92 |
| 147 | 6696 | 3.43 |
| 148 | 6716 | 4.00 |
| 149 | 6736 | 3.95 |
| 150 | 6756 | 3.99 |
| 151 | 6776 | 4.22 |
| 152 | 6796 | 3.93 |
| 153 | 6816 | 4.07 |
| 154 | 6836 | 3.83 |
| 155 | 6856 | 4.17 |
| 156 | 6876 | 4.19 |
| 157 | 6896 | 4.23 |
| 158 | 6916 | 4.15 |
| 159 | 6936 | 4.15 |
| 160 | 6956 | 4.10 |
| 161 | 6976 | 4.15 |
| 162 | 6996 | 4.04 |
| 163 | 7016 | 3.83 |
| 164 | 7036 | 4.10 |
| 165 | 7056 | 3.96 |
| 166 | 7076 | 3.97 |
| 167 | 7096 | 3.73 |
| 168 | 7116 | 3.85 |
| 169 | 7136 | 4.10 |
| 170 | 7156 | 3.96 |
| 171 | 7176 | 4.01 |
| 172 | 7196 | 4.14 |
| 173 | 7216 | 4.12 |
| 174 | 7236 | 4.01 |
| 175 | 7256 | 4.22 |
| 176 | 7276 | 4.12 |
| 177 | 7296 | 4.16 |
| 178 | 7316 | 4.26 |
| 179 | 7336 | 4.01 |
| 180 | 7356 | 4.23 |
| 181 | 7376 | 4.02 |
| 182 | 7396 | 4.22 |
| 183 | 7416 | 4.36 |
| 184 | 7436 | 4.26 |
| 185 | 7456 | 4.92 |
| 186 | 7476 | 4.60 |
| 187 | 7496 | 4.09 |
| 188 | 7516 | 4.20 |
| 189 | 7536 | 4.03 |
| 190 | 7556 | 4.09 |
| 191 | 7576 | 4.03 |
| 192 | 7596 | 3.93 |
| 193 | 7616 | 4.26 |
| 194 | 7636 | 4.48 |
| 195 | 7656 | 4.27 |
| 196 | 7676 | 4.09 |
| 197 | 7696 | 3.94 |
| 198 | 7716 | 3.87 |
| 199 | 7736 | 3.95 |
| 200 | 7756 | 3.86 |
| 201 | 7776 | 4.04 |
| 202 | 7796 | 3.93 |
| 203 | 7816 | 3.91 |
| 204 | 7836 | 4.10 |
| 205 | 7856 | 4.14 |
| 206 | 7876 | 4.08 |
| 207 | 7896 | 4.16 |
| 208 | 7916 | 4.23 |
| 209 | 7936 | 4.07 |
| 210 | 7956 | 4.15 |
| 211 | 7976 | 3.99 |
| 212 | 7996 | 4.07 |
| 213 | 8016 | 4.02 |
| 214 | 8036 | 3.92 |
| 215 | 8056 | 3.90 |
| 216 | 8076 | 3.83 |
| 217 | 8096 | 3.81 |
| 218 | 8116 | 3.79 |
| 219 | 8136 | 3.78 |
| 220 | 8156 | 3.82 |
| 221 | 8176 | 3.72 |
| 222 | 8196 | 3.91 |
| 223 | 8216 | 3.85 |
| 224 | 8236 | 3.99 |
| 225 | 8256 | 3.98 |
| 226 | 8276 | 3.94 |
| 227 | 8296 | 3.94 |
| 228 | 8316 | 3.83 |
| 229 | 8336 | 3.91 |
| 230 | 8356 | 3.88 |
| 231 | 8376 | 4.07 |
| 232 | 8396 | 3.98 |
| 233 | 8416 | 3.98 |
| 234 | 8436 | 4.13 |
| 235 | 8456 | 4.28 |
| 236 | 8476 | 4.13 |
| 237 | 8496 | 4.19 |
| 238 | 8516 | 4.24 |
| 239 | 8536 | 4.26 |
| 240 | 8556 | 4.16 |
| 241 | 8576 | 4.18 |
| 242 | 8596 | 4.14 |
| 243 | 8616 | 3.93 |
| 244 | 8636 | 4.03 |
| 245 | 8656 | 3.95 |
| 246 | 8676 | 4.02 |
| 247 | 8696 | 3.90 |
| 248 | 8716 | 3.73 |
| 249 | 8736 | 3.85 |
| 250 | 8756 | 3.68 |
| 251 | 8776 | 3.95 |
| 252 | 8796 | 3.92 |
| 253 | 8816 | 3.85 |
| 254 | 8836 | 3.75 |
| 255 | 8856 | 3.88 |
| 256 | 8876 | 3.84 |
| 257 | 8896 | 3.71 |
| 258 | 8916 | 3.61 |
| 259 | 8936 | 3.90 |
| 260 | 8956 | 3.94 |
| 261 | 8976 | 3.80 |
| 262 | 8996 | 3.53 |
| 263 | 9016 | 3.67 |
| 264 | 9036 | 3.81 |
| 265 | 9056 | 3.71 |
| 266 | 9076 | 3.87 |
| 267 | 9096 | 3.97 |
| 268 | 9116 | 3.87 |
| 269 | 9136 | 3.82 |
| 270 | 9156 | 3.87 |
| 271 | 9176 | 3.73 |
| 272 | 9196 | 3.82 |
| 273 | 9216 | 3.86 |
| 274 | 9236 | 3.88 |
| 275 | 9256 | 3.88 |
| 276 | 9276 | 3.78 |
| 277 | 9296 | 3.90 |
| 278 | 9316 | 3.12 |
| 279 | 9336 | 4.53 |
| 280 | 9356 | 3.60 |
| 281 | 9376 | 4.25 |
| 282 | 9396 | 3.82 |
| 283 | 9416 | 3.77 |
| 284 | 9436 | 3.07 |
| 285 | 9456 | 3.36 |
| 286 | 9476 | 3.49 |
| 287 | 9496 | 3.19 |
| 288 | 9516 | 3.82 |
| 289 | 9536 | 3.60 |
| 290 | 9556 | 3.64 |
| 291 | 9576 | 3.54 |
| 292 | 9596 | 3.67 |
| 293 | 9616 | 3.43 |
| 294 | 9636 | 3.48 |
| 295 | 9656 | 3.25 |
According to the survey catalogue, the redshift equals 0.136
